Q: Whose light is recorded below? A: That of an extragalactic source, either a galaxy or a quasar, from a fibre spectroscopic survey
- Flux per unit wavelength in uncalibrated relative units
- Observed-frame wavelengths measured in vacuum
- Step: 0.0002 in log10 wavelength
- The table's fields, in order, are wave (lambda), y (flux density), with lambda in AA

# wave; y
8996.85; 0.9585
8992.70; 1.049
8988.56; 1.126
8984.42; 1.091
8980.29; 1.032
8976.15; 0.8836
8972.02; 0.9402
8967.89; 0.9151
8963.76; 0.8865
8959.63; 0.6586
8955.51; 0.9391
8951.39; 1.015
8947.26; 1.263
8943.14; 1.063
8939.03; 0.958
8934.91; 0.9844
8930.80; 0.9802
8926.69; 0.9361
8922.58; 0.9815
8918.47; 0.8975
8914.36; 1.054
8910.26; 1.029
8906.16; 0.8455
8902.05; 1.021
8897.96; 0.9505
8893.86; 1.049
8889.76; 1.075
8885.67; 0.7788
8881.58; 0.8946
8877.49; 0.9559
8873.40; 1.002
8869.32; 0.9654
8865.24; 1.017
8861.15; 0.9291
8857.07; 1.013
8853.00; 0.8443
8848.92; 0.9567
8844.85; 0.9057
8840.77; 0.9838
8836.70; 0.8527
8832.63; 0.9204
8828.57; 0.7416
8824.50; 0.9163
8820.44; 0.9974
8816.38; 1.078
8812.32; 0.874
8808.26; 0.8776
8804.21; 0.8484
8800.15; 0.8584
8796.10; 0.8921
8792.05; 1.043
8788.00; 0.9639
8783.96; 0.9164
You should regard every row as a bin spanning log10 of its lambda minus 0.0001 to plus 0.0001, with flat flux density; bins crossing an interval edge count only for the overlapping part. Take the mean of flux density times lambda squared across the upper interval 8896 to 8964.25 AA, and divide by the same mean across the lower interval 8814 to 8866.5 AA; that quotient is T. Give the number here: 1.1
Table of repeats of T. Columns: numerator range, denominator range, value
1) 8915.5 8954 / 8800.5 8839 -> 1.15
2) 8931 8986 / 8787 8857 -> 1.09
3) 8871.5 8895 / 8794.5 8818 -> 1.08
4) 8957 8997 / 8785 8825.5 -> 1.06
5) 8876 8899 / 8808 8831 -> 1.05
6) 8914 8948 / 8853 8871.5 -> 1.05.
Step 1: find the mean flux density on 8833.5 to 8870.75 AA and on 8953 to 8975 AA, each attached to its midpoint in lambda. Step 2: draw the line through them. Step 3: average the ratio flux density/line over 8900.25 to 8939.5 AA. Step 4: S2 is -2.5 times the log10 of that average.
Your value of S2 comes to -0.08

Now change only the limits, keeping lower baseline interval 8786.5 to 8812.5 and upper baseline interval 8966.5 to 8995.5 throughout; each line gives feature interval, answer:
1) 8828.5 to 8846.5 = 0.04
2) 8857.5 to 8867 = -0.04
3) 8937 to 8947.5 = -0.09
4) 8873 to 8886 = 0.05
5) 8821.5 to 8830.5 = 0.09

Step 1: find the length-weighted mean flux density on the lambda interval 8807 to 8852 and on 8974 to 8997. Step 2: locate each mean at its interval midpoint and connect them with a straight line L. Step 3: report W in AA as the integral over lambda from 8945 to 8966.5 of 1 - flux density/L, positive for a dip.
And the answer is 1.2 AA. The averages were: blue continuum 0.917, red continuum 1.03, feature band 0.952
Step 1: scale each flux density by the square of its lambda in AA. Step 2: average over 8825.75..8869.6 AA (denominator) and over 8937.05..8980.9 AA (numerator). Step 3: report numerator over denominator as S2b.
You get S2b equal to 1.1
